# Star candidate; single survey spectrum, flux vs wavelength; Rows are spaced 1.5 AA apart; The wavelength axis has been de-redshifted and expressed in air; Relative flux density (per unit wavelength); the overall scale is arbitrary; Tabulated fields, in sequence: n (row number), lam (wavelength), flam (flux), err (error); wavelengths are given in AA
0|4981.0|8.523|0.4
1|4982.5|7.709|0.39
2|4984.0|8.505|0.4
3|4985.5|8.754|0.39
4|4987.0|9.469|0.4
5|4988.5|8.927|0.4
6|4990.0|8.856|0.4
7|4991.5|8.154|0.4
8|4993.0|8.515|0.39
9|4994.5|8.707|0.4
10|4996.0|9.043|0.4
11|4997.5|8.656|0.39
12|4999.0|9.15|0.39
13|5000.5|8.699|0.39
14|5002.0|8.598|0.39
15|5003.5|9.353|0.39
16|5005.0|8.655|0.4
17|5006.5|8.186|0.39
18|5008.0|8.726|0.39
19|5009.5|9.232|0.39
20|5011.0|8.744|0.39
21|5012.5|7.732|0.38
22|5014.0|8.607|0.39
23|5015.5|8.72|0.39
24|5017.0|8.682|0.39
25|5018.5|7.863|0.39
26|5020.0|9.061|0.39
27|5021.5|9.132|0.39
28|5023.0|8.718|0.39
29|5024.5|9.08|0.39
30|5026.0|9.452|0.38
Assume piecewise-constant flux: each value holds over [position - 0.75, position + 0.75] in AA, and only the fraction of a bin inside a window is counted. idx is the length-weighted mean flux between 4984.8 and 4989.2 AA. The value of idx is 9.05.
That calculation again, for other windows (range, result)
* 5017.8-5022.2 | 8.69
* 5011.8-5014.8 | 8.19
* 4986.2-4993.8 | 8.78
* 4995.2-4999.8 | 8.94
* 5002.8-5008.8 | 8.73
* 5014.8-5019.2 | 8.42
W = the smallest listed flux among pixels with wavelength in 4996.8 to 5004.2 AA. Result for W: 8.598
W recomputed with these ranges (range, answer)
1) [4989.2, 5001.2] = 8.154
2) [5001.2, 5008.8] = 8.186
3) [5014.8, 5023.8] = 7.863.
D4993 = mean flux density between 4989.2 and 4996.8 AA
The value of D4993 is 8.66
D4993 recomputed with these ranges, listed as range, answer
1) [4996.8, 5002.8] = 8.78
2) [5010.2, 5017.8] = 8.5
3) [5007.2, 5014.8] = 8.61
